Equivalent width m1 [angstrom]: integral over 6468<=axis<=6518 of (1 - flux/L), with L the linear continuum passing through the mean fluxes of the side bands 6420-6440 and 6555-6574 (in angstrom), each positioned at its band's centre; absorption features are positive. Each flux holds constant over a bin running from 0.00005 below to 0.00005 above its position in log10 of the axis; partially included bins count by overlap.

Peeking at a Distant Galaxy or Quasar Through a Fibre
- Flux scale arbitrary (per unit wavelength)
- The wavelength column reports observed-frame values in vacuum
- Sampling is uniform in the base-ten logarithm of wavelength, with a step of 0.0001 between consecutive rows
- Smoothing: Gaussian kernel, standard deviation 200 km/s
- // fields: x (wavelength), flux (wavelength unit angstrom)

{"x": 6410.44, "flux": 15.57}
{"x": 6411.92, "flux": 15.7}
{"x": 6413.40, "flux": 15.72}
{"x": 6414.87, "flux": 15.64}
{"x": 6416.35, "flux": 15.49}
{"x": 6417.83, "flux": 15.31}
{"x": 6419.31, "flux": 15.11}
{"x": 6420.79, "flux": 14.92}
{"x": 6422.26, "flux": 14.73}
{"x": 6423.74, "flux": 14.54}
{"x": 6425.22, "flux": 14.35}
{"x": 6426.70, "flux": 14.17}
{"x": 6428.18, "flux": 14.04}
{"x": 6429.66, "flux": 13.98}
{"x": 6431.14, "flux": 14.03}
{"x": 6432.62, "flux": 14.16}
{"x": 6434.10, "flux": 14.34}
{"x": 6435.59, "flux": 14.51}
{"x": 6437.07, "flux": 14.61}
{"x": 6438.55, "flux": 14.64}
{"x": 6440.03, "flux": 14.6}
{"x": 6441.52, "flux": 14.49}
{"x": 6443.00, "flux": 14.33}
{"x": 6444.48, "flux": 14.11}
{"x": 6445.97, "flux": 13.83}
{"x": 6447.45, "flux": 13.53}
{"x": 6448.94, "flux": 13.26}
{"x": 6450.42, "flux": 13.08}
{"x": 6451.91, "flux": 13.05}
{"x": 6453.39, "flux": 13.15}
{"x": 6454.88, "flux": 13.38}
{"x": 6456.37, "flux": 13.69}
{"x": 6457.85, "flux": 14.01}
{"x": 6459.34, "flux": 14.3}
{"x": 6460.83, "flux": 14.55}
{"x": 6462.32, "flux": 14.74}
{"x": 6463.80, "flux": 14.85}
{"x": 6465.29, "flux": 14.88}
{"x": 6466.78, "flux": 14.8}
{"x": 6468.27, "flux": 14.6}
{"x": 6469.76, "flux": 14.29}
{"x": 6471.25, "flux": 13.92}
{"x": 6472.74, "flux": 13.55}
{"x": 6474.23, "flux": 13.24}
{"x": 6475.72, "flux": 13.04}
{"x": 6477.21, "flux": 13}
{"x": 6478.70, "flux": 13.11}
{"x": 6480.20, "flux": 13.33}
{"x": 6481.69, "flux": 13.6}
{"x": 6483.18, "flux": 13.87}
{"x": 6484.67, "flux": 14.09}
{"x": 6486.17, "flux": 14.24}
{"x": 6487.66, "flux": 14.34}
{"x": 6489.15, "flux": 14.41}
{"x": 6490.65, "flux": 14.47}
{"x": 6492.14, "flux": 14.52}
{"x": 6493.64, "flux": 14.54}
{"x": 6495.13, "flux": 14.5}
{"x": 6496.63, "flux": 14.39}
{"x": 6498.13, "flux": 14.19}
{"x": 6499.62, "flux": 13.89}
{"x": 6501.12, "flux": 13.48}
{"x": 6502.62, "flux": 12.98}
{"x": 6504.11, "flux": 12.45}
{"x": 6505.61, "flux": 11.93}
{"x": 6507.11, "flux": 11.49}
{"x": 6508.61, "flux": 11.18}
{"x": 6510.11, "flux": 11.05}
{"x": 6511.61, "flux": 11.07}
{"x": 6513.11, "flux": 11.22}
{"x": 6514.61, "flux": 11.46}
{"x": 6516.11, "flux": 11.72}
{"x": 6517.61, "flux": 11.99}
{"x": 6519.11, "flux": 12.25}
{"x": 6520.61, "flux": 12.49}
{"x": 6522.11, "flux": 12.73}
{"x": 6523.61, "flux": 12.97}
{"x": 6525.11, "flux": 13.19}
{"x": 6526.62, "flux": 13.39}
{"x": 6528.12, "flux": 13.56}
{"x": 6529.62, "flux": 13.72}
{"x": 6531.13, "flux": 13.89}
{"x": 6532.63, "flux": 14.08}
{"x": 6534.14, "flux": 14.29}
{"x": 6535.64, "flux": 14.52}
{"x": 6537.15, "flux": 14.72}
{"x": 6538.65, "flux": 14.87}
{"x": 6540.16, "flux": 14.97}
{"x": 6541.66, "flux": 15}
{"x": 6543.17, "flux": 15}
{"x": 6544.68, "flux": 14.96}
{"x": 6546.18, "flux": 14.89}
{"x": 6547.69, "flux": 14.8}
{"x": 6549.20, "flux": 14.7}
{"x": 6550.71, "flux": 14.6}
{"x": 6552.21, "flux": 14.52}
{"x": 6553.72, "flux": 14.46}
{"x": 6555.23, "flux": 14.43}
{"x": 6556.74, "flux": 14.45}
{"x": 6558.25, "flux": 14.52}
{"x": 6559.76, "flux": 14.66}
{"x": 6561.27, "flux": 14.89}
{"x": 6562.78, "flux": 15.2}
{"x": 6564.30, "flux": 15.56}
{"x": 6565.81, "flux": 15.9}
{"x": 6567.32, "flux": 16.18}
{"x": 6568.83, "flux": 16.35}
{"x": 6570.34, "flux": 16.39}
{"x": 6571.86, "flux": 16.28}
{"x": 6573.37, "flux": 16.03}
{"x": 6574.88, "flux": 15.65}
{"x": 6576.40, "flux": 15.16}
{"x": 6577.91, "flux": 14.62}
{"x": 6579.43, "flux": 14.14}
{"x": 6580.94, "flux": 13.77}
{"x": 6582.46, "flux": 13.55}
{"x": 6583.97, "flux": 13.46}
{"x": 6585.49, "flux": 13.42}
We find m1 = 5.7 angstrom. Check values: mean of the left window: 14.4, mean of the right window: 15.5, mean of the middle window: 13.2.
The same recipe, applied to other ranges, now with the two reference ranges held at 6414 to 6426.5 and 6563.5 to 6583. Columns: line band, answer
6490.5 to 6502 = 0.72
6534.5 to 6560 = 1.00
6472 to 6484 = 1.42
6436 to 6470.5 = 2.16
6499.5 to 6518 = 3.99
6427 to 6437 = 0.54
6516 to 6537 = 2.70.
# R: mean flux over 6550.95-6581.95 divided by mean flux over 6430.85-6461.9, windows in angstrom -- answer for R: 1.1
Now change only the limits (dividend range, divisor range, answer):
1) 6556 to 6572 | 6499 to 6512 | 1.27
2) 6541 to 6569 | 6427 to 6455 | 1.07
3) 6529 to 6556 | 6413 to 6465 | 1.02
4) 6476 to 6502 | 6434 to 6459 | 1.00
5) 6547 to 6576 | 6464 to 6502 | 1.09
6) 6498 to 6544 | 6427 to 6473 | 0.93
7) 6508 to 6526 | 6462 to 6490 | 0.86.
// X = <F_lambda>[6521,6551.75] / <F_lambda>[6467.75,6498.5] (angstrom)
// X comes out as 1.0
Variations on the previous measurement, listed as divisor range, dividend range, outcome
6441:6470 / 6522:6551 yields 1.02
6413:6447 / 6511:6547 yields 0.92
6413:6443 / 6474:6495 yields 0.95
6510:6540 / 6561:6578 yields 1.21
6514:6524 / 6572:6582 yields 1.22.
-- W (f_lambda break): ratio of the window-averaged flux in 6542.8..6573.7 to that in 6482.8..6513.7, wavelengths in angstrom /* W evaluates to 1.14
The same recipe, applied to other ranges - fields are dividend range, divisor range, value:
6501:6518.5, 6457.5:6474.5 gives 0.82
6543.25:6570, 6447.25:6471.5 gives 1.07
